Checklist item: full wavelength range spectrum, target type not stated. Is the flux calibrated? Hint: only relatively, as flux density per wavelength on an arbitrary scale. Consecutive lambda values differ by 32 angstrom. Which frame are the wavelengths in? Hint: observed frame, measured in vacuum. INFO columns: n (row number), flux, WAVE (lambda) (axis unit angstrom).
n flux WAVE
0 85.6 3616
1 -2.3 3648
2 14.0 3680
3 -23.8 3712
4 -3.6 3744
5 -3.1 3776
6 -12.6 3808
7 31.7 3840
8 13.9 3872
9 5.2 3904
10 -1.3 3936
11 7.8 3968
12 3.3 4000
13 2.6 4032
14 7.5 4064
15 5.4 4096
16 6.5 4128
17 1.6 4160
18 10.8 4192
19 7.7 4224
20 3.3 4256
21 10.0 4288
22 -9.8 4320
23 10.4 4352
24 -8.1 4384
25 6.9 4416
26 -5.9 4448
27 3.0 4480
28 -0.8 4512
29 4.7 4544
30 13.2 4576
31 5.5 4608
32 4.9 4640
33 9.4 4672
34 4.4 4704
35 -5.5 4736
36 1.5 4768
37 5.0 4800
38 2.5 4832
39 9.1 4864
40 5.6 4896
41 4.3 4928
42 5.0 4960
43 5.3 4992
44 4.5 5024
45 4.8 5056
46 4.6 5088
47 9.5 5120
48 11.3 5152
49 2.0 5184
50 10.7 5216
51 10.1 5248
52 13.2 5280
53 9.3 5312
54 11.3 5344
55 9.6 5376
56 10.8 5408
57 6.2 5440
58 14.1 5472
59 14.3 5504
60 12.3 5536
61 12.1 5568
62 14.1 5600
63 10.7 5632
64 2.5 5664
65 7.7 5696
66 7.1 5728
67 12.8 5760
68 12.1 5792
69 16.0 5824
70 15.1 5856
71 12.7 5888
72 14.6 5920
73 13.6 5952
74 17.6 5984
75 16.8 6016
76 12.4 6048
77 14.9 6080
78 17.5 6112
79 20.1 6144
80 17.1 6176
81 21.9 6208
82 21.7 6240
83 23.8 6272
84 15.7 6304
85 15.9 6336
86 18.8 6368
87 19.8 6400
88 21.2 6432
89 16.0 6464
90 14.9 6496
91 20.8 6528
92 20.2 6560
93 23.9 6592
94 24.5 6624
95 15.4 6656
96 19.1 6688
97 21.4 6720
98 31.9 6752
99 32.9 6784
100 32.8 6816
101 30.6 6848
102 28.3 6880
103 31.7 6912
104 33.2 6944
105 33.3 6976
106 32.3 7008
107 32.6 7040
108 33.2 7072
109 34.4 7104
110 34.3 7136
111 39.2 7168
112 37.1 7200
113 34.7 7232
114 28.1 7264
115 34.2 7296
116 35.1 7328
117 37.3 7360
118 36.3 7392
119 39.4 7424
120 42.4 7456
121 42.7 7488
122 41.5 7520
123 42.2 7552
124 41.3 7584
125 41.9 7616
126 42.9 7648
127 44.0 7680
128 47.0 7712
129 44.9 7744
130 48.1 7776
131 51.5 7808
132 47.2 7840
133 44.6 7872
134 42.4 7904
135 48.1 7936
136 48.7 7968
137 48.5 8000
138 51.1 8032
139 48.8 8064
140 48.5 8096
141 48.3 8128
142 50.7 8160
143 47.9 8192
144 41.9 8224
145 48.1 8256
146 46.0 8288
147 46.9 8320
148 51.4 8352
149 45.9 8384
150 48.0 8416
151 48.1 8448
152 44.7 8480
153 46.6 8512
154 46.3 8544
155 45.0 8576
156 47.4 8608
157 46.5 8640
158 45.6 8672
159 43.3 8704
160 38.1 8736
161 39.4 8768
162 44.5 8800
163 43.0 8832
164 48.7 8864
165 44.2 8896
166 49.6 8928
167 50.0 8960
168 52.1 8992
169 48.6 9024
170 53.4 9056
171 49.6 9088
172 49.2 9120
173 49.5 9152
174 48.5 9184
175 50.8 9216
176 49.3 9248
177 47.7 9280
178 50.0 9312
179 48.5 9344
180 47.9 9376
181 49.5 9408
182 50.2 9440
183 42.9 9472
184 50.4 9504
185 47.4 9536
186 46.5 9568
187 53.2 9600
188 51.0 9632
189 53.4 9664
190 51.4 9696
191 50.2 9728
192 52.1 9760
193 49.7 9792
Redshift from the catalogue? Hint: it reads 0.689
